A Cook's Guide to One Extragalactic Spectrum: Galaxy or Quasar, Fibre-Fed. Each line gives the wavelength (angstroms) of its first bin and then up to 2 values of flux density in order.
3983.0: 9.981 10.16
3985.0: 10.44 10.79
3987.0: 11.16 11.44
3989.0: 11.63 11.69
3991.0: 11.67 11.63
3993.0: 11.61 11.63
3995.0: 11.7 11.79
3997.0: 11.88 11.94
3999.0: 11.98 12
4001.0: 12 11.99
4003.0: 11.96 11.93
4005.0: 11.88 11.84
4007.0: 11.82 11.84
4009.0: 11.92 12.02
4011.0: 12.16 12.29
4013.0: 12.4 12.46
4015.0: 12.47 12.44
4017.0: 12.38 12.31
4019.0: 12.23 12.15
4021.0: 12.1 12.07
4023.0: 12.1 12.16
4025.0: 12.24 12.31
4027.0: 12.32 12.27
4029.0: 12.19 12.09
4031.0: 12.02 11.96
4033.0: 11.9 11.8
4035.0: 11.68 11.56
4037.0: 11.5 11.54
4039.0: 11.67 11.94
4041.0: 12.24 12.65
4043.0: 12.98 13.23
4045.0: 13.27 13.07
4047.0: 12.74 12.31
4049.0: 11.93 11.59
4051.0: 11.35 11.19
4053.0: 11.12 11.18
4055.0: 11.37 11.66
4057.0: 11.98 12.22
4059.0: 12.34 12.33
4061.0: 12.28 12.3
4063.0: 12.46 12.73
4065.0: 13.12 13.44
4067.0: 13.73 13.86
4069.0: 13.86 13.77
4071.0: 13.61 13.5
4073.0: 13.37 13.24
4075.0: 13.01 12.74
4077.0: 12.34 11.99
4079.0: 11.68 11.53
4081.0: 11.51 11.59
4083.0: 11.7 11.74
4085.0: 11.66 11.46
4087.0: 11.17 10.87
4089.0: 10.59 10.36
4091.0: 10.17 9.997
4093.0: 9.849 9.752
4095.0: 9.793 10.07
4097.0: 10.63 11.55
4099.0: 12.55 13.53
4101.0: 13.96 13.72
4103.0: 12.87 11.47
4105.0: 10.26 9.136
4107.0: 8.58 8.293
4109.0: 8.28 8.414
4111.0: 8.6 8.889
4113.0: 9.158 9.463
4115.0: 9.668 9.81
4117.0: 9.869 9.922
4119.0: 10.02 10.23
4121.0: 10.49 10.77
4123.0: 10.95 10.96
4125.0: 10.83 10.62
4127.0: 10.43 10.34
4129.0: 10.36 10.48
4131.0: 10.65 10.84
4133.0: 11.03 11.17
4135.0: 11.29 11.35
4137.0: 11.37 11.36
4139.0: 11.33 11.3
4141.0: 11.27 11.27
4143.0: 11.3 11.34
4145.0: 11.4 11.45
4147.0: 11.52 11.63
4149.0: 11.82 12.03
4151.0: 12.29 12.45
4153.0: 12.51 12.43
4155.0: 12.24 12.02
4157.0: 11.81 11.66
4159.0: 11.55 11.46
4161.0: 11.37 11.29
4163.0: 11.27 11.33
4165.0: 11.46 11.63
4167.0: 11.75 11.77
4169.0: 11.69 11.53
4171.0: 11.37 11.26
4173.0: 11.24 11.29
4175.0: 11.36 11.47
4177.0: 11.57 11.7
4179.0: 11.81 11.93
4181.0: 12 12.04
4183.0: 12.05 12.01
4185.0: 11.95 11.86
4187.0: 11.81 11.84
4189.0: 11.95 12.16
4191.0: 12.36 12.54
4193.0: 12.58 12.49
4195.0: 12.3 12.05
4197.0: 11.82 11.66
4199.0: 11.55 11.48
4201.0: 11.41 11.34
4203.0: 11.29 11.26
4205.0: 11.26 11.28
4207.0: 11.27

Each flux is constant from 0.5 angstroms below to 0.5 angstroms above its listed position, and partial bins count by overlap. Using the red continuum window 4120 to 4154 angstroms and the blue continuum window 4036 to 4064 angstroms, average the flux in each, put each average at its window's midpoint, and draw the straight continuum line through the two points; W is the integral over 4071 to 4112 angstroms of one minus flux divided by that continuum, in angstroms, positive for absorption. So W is 1.74 angstroms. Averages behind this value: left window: 12.1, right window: 11.2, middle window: 11.2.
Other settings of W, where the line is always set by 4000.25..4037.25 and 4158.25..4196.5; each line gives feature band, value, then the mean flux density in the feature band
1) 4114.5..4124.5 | 1.4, 10.3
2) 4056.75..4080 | -1.7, 12.8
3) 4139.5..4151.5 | 0.3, 11.6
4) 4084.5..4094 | 1.0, 10.6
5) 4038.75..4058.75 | -0.1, 12.1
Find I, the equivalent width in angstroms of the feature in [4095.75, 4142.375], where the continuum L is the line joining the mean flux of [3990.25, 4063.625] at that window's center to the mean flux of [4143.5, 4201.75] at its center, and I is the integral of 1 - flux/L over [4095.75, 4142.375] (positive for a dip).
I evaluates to 4.9 angstroms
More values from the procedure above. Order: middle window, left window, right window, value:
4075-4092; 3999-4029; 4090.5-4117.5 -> -1.1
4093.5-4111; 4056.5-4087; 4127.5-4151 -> 1.9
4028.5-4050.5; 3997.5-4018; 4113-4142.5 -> -0.9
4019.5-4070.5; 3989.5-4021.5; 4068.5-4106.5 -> -1.7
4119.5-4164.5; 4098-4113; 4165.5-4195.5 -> -0.4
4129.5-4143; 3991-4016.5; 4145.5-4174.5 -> 0.7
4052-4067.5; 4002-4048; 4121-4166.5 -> -0.4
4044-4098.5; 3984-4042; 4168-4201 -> -0.3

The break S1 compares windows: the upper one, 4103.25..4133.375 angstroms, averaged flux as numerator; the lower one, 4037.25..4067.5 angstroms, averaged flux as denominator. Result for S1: 0.81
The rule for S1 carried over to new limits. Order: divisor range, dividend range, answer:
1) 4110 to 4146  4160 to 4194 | 1.11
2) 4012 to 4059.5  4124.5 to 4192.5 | 0.95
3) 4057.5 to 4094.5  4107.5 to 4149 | 0.87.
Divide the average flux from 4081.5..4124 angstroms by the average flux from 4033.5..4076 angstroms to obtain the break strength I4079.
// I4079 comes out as 0.8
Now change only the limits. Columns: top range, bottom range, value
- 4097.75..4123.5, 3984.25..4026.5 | 0.87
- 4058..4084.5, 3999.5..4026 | 1.05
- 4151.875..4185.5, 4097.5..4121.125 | 1.13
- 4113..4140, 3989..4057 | 0.88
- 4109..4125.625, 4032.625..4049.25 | 0.80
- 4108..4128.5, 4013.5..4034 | 0.81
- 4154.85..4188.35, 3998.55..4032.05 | 0.96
